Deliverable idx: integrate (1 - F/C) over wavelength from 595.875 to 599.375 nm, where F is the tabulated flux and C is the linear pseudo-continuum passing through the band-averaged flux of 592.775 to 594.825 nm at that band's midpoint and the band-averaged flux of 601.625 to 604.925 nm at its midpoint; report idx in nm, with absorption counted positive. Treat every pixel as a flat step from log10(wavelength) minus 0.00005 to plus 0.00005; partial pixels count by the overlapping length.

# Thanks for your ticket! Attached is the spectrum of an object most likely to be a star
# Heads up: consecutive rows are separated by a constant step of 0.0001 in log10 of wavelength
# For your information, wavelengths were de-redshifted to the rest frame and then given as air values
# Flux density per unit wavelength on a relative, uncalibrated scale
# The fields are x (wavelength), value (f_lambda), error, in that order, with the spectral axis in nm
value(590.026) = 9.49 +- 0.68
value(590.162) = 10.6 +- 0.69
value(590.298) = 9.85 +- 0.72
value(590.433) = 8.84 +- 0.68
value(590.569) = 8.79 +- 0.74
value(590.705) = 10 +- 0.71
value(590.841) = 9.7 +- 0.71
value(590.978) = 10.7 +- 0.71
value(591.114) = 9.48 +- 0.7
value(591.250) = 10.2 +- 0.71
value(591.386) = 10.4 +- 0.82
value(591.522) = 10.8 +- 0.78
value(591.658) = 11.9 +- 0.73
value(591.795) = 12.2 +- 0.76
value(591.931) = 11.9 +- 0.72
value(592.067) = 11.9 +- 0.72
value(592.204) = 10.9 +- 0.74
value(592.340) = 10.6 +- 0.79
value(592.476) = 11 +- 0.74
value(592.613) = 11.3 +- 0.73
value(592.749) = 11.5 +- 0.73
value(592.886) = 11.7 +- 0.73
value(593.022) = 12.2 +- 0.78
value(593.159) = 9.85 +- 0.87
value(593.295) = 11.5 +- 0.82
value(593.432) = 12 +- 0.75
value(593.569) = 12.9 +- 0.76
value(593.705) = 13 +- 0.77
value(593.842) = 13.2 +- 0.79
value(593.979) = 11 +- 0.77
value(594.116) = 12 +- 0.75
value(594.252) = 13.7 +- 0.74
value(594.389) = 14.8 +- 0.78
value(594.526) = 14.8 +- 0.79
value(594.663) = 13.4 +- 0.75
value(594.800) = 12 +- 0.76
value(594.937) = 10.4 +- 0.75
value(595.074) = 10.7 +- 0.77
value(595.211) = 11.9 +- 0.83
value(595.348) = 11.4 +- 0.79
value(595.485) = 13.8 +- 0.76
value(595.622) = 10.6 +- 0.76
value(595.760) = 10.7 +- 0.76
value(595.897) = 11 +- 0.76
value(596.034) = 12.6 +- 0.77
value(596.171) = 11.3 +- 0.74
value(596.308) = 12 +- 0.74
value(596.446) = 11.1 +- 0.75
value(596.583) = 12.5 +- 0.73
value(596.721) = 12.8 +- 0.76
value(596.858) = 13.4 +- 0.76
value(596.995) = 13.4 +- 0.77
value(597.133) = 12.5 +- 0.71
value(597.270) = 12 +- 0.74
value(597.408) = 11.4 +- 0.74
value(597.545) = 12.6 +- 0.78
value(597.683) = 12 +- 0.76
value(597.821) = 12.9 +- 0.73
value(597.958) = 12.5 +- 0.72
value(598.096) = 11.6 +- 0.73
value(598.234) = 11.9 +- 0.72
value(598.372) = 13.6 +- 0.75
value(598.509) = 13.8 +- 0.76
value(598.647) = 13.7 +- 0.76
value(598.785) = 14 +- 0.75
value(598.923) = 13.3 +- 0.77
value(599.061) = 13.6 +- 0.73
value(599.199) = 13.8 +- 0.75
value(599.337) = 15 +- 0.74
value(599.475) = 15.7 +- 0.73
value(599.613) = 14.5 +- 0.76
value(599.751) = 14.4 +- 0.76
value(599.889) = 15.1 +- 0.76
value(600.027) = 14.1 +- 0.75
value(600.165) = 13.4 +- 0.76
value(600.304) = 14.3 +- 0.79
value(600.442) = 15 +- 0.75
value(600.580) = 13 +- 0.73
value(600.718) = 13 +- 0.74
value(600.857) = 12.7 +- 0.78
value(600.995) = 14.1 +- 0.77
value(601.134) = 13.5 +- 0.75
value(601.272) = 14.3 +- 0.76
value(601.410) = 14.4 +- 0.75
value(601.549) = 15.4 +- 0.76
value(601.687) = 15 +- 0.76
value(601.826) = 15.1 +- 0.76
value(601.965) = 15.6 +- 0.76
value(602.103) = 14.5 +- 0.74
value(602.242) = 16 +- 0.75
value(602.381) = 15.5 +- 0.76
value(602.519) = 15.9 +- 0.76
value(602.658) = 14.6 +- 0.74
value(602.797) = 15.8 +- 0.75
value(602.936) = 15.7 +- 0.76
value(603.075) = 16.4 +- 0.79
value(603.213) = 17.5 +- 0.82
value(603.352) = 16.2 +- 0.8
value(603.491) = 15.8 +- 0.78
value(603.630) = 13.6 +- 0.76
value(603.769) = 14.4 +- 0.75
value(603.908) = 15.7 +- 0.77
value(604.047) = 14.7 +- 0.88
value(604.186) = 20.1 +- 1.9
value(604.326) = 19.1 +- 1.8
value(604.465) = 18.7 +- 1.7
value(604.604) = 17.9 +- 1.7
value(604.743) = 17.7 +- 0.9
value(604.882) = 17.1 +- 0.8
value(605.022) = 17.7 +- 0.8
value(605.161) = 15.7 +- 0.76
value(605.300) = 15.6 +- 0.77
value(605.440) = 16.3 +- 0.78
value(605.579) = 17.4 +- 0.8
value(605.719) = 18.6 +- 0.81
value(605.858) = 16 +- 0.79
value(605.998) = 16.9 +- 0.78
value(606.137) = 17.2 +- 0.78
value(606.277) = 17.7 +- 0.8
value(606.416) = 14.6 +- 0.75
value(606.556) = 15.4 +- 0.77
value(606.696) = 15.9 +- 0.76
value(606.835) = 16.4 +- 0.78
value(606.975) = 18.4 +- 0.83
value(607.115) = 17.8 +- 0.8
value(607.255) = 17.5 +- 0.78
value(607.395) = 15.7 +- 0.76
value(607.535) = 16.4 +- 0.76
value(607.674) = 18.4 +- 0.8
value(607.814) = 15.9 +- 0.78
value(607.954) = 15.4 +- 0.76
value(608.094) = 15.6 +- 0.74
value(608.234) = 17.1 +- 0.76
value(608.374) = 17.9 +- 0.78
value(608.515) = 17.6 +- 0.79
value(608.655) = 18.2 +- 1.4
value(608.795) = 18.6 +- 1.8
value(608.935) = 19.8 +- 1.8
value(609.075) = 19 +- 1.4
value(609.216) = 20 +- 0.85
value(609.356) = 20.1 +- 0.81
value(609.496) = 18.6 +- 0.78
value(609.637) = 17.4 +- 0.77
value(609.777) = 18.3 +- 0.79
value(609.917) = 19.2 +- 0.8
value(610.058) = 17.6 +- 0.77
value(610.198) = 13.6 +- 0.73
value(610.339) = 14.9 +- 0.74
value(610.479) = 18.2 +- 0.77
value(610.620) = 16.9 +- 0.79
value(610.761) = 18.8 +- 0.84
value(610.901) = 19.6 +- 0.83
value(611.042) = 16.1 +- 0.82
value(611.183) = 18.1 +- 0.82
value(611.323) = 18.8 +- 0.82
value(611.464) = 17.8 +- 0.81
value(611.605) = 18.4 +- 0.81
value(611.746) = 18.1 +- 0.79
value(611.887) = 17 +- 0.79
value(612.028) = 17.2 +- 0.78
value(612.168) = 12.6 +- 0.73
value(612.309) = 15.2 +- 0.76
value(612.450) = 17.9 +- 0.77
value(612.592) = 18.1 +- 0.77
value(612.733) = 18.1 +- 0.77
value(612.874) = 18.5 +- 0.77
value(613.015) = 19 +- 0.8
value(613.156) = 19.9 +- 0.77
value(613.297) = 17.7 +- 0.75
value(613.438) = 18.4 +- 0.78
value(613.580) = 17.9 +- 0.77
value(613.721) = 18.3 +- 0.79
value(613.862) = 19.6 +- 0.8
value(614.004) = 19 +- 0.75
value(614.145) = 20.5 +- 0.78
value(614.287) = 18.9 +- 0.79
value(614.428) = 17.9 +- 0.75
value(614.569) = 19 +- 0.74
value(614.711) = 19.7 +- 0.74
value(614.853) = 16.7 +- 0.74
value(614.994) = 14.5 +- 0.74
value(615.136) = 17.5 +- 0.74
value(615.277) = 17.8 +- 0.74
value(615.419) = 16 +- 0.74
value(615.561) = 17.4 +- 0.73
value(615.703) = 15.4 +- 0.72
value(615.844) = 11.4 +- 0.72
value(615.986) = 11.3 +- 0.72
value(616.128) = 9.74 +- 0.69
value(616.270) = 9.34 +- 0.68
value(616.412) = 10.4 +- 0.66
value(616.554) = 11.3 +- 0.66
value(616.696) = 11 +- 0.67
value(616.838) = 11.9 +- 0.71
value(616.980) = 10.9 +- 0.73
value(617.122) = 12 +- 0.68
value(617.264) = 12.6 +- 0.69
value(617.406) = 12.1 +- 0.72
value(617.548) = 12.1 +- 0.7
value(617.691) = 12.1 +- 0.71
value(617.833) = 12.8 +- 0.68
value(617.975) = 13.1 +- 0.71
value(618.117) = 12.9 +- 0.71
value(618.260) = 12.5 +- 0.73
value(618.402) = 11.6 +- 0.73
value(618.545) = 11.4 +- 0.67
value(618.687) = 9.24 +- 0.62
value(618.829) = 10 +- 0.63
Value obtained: 0.326 nm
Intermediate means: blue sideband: 12.5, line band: 12.7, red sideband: 16.2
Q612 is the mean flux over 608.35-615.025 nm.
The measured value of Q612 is 18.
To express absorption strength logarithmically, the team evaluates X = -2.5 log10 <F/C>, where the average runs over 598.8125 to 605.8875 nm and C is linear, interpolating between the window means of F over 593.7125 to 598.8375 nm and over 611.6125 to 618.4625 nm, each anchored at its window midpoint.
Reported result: -0.16 mag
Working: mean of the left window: 12.4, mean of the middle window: 15.5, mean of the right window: 15.3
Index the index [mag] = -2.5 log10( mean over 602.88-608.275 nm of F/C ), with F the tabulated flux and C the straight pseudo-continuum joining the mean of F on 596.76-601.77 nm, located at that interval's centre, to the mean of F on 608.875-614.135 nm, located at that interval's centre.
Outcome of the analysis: -0.06 mag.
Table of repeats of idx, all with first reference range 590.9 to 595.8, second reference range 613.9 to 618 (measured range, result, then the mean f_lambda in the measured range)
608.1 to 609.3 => -0.43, 18.4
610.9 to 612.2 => -0.33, 17.4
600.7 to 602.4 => -0.25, 14.6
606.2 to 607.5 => -0.32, 16.6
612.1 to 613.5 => -0.36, 17.5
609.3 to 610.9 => -0.47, 17.7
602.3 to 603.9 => -0.34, 15.6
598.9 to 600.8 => -0.26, 14.2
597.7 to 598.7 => -0.04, 12.8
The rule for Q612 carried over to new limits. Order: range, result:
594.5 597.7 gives 12.1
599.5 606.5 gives 15.7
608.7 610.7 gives 18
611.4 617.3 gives 16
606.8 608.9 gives 17.2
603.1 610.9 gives 17.2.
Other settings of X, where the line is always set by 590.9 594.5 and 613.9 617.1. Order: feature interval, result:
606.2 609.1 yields -0.233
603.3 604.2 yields -0.173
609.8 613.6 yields -0.218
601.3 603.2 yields -0.184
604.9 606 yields -0.238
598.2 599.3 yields -0.086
